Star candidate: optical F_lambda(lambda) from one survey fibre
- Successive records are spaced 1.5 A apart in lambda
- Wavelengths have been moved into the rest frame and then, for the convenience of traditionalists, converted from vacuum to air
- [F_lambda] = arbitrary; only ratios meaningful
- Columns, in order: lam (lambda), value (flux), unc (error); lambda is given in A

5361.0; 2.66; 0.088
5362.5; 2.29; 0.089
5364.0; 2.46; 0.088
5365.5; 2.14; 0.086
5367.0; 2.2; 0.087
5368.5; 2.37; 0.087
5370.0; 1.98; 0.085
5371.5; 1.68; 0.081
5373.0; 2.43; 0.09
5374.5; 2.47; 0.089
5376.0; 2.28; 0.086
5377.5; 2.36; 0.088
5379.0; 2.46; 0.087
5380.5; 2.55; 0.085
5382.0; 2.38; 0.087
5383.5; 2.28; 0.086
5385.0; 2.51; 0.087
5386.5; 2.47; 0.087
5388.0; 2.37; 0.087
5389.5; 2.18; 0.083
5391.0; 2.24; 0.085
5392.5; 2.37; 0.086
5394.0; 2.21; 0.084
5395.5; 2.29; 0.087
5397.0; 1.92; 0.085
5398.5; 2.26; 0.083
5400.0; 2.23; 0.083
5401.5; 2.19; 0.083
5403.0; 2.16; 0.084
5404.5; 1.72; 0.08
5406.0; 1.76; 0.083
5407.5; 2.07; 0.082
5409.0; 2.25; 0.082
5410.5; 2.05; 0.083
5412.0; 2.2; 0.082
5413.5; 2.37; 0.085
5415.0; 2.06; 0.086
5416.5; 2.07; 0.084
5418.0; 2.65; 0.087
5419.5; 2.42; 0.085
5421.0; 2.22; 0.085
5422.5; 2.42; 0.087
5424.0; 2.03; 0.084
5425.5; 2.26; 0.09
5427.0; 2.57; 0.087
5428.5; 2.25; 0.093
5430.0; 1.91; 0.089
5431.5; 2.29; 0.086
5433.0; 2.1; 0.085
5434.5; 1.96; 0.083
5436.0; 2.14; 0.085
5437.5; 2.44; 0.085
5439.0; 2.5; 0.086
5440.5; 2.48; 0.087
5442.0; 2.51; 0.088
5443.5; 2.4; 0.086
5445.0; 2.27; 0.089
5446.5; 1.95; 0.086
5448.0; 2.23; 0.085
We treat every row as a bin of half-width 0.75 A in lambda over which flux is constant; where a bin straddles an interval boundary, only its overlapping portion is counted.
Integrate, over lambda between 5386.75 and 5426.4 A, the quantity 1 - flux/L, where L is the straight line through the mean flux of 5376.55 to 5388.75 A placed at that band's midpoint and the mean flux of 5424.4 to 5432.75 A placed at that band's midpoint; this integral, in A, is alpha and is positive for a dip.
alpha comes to 2.2 A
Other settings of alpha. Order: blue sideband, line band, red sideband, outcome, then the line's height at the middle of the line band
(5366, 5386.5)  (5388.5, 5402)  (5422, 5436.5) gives 0.3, 2.27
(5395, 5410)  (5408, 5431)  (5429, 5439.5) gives -1.2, 2.14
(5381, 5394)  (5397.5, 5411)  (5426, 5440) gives 1.4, 2.31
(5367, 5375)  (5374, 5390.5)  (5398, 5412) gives -1.9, 2.15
